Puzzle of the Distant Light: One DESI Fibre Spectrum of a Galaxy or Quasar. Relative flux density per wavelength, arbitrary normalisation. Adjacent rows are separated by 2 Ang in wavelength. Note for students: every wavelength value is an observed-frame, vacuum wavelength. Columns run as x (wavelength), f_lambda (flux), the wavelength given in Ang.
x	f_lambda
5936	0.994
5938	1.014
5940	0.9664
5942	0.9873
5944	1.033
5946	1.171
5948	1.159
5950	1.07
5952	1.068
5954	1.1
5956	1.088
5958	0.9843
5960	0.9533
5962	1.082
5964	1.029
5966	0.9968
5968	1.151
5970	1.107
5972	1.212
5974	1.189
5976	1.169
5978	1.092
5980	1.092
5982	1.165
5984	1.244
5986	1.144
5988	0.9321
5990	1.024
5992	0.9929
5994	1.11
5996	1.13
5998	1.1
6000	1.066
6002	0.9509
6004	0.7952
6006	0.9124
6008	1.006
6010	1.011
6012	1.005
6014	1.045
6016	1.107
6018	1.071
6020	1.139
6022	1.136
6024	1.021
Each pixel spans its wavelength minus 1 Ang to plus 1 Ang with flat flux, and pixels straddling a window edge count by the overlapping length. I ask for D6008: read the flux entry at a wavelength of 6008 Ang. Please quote 1.006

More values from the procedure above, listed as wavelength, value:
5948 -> 1.159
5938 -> 1.014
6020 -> 1.139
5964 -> 1.029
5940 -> 0.9664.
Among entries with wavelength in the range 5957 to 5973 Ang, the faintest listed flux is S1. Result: 0.9533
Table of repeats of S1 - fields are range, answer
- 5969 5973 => 1.107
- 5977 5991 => 0.9321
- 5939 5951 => 0.9664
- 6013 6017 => 1.045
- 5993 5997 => 1.11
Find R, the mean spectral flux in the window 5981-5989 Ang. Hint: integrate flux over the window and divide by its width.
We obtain 1.12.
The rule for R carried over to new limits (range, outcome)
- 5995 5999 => 1.11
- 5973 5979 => 1.15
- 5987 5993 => 0.983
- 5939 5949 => 1.06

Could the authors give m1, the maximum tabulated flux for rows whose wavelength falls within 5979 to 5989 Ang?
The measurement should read 1.244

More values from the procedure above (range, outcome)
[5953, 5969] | 1.151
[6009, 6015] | 1.045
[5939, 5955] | 1.171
